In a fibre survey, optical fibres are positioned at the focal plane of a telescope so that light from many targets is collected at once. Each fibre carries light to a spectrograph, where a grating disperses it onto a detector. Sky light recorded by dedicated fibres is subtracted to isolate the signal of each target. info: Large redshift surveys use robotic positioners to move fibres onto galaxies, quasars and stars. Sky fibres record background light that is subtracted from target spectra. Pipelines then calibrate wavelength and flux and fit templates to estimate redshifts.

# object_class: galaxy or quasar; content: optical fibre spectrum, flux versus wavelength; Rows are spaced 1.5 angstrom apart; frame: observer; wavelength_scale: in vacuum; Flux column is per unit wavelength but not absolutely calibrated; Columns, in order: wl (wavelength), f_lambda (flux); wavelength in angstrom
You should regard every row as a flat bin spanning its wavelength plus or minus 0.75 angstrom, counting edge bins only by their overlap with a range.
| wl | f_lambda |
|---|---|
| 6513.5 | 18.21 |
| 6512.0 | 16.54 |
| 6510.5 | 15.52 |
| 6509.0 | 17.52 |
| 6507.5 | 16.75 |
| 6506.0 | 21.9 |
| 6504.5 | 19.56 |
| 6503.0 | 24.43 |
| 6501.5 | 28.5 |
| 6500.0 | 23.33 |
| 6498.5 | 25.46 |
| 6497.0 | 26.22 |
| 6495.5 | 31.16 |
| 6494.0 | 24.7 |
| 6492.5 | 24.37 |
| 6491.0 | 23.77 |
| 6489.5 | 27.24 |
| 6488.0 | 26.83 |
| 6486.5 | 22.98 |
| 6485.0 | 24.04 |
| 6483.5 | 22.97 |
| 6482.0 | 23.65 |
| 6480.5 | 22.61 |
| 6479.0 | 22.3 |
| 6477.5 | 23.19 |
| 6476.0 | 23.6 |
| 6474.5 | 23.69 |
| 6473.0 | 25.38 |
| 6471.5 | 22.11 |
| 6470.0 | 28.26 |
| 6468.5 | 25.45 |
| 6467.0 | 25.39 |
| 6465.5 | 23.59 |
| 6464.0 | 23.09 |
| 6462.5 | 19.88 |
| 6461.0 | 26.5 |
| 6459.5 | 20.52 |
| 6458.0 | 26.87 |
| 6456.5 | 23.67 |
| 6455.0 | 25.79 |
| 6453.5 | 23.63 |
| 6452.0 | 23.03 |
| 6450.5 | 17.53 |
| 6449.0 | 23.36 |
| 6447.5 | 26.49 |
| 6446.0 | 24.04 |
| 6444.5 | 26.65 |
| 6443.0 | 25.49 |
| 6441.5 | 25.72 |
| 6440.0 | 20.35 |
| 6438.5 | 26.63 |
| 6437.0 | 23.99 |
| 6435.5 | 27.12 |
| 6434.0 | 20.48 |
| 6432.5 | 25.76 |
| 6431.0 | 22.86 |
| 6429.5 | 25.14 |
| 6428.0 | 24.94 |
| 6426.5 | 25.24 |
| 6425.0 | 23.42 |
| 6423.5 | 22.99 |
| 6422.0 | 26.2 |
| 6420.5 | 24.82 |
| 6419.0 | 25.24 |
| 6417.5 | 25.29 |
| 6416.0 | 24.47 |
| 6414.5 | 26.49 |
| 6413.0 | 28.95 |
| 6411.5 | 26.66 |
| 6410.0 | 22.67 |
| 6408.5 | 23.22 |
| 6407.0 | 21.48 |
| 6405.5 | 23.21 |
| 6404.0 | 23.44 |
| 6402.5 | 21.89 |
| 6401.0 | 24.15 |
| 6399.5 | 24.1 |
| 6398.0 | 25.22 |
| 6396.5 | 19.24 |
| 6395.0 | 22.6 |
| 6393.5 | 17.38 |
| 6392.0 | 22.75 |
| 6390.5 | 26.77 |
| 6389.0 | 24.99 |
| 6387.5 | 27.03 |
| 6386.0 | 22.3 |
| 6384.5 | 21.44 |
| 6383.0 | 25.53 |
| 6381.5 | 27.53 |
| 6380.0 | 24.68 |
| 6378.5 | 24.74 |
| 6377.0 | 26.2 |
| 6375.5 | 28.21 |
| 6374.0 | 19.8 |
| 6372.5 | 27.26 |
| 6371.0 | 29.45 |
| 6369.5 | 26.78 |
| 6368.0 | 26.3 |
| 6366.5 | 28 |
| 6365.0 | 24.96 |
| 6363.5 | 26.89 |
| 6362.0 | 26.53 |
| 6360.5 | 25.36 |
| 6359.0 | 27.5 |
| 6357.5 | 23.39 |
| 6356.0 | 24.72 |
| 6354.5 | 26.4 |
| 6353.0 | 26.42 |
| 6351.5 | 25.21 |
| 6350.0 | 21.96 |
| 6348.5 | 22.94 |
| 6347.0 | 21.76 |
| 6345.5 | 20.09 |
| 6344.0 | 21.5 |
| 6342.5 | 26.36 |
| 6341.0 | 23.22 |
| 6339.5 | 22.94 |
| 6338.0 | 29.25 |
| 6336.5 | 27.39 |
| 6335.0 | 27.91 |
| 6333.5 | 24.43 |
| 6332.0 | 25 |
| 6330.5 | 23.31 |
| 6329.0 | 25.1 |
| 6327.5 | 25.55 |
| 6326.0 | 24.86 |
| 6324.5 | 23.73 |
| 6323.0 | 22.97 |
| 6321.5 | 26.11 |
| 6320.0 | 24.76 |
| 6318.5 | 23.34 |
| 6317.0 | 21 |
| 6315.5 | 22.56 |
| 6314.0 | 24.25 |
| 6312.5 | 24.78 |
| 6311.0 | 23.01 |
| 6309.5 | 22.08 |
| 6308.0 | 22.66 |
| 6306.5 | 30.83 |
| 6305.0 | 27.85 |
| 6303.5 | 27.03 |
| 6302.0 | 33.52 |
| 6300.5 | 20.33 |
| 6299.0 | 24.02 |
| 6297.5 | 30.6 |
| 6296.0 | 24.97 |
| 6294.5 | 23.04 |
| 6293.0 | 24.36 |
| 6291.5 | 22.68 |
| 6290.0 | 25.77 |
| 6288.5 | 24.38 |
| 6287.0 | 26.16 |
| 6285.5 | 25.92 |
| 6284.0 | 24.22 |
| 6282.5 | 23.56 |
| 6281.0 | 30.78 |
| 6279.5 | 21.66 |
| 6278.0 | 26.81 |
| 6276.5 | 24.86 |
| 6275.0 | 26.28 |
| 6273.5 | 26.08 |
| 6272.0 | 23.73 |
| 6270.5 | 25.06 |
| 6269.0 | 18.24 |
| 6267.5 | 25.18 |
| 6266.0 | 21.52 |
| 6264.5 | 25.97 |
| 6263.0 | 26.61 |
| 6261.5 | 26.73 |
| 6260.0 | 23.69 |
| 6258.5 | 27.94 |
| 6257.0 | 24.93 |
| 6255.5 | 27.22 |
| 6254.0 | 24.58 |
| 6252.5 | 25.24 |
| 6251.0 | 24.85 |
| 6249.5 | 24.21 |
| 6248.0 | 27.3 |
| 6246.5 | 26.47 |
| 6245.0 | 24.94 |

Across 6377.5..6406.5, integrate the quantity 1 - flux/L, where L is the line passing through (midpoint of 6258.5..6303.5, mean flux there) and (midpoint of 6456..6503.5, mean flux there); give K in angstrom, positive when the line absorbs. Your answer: 1.4 angstrom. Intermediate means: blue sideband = 25.1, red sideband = 24.6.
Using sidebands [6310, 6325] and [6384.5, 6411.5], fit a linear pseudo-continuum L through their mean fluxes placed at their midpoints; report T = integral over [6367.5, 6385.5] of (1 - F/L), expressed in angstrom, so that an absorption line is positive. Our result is -1.8 angstrom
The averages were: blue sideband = 23.6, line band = 25.6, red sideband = 23.1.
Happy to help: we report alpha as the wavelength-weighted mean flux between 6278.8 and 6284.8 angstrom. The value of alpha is 25.1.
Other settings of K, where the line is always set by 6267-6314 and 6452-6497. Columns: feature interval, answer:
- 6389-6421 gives 1.1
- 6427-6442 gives 0.2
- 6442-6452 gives 0.2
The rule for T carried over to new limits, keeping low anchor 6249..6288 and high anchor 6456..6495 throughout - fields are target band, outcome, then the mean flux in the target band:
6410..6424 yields -0.66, 25.6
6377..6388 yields -0.10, 24.8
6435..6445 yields -0.30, 25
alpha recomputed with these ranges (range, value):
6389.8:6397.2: 21.7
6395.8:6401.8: 23.2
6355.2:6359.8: 25.2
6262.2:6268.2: 24.8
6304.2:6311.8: 25.3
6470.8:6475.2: 23.7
